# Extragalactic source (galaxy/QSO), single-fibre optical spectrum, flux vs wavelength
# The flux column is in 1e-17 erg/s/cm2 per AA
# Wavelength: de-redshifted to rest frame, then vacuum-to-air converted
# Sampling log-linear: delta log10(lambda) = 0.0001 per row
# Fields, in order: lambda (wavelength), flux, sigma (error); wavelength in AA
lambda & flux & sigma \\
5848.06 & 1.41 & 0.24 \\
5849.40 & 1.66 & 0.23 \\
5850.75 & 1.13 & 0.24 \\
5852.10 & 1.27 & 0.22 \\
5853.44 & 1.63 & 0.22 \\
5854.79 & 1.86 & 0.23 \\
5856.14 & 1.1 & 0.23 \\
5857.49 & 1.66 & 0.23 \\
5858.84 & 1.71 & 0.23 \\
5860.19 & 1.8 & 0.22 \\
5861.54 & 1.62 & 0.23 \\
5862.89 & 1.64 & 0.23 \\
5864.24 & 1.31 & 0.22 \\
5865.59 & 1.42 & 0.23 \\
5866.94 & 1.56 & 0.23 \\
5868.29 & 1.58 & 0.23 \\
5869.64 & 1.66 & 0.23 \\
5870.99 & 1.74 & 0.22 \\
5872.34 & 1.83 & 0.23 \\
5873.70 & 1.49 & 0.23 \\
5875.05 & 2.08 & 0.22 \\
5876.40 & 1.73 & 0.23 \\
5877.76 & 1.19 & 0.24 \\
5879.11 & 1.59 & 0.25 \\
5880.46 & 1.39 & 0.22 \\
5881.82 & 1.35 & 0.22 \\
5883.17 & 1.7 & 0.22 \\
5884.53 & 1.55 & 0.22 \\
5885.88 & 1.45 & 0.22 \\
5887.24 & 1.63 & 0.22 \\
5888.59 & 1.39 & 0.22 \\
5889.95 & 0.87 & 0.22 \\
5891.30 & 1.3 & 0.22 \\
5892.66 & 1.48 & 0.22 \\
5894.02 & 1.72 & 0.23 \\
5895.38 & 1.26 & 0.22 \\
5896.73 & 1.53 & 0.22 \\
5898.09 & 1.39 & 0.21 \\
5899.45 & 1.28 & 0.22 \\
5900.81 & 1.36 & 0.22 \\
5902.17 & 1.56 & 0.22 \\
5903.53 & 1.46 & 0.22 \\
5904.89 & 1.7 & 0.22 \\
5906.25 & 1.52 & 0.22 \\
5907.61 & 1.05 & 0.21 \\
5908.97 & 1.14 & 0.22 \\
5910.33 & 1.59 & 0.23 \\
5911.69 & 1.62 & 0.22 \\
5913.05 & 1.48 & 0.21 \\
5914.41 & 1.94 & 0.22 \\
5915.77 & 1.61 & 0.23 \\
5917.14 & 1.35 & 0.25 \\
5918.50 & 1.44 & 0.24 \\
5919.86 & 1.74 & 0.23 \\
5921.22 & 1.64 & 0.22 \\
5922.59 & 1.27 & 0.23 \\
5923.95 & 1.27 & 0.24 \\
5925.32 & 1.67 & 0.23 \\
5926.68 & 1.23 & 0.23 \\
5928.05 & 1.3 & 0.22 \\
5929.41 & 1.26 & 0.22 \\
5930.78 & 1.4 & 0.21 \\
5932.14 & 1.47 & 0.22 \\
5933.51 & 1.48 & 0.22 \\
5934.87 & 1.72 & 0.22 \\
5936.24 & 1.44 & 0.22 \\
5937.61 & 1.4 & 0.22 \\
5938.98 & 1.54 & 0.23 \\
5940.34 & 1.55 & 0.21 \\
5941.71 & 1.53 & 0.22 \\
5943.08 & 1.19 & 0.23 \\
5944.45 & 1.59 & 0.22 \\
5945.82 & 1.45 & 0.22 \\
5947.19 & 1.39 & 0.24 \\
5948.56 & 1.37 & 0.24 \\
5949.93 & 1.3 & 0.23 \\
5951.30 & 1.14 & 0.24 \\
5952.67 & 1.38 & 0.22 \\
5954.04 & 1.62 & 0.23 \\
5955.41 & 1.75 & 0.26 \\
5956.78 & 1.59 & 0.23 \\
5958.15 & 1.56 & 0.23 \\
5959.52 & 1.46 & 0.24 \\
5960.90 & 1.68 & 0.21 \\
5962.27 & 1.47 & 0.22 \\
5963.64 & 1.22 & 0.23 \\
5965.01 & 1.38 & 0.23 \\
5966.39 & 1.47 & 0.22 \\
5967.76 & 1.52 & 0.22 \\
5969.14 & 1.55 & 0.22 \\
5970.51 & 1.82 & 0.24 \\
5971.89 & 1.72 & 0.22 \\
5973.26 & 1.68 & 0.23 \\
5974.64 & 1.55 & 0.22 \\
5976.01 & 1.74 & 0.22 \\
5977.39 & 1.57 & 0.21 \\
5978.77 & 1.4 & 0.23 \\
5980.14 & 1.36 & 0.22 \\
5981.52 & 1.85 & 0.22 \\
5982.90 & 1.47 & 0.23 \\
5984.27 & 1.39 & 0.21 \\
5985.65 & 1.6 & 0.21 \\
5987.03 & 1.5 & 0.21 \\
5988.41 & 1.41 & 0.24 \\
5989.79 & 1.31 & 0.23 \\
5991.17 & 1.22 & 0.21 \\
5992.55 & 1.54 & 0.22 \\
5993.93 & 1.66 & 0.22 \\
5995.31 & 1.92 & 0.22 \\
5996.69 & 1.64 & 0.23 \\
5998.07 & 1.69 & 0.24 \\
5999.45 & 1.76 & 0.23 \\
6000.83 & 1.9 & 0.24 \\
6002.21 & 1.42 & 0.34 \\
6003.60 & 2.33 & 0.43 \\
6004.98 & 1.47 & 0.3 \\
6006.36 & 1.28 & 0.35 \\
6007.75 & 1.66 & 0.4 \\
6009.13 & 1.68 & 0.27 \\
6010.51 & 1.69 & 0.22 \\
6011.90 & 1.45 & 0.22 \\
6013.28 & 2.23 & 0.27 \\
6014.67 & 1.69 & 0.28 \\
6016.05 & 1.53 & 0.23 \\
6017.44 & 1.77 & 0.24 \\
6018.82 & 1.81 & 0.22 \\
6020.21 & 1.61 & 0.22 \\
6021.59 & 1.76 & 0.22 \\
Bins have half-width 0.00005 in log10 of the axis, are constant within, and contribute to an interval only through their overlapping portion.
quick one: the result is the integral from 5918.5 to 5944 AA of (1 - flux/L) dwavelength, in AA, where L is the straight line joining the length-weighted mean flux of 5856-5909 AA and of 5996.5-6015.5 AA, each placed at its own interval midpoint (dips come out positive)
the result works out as 2.13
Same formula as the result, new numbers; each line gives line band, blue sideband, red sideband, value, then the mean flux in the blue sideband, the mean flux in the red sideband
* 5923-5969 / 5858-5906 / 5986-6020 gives 4.07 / 1.52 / 1.65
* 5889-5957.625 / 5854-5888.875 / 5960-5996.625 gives 5.00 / 1.58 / 1.54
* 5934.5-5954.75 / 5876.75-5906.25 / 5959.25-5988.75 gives 0.90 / 1.44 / 1.54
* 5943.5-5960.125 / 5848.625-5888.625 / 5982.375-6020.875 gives 1.47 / 1.56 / 1.63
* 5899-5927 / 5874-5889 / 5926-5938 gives -0.26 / 1.55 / 1.41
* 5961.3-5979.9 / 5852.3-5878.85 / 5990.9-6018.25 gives 1.36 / 1.6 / 1.68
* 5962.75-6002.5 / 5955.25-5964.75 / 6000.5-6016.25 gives 0.93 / 1.52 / 1.69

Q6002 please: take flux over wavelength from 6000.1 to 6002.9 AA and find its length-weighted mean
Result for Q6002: 1.66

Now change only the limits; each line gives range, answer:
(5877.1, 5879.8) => 1.4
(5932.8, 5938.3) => 1.51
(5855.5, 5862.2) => 1.58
